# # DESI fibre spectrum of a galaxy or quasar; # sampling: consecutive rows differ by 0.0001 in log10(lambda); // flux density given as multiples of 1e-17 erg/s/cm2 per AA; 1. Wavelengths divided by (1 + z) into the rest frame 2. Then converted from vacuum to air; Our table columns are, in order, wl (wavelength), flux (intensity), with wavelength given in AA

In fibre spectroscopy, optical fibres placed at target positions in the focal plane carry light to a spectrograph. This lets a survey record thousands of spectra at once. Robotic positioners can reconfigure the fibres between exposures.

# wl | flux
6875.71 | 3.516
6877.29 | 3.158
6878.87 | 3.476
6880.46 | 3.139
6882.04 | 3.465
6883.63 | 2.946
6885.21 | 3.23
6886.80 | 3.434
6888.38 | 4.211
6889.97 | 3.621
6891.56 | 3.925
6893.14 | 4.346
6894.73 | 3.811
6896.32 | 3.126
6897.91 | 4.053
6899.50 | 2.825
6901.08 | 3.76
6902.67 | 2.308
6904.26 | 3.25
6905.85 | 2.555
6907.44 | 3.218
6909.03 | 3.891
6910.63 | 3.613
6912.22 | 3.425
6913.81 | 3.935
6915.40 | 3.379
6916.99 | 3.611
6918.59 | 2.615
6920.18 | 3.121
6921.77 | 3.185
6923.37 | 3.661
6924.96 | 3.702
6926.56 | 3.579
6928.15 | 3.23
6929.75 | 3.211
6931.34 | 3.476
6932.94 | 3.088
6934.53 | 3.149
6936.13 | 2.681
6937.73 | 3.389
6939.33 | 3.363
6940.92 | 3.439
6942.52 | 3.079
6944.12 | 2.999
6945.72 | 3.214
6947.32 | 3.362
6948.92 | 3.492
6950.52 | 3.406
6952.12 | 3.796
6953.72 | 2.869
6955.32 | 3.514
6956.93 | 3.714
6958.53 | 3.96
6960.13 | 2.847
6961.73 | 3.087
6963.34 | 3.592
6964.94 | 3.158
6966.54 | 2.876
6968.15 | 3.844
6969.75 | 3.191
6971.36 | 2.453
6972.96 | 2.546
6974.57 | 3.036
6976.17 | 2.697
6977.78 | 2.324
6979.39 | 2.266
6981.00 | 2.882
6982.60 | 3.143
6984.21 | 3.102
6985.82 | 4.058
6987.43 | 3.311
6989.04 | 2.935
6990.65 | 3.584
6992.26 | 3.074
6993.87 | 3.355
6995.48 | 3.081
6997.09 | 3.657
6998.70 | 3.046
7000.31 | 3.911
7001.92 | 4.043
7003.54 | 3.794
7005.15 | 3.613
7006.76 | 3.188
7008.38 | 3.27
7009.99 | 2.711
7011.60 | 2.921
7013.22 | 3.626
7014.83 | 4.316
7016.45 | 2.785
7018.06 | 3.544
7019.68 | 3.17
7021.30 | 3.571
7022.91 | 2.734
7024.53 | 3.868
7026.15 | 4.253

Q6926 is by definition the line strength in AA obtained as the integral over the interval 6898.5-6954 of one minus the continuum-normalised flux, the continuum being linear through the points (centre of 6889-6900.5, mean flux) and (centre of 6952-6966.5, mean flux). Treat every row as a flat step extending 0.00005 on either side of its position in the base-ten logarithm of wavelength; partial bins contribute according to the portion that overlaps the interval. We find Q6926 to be 3.6 AA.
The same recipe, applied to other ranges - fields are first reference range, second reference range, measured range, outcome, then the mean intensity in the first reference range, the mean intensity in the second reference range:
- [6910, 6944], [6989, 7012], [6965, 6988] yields 2.5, 3.32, 3.37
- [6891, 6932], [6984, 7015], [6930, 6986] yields 4.1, 3.41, 3.42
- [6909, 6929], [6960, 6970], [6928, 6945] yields 0.9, 3.44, 3.26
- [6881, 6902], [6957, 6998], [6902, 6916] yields 0.8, 3.58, 3.13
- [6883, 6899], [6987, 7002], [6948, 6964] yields 0.2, 3.66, 3.37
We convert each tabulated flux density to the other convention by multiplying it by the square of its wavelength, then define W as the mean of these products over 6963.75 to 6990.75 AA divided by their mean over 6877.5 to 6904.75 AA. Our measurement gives 0.9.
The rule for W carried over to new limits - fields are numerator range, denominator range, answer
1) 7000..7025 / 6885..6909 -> 1.02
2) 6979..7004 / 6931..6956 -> 1.04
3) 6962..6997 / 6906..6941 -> 0.94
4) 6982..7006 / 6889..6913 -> 1.03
